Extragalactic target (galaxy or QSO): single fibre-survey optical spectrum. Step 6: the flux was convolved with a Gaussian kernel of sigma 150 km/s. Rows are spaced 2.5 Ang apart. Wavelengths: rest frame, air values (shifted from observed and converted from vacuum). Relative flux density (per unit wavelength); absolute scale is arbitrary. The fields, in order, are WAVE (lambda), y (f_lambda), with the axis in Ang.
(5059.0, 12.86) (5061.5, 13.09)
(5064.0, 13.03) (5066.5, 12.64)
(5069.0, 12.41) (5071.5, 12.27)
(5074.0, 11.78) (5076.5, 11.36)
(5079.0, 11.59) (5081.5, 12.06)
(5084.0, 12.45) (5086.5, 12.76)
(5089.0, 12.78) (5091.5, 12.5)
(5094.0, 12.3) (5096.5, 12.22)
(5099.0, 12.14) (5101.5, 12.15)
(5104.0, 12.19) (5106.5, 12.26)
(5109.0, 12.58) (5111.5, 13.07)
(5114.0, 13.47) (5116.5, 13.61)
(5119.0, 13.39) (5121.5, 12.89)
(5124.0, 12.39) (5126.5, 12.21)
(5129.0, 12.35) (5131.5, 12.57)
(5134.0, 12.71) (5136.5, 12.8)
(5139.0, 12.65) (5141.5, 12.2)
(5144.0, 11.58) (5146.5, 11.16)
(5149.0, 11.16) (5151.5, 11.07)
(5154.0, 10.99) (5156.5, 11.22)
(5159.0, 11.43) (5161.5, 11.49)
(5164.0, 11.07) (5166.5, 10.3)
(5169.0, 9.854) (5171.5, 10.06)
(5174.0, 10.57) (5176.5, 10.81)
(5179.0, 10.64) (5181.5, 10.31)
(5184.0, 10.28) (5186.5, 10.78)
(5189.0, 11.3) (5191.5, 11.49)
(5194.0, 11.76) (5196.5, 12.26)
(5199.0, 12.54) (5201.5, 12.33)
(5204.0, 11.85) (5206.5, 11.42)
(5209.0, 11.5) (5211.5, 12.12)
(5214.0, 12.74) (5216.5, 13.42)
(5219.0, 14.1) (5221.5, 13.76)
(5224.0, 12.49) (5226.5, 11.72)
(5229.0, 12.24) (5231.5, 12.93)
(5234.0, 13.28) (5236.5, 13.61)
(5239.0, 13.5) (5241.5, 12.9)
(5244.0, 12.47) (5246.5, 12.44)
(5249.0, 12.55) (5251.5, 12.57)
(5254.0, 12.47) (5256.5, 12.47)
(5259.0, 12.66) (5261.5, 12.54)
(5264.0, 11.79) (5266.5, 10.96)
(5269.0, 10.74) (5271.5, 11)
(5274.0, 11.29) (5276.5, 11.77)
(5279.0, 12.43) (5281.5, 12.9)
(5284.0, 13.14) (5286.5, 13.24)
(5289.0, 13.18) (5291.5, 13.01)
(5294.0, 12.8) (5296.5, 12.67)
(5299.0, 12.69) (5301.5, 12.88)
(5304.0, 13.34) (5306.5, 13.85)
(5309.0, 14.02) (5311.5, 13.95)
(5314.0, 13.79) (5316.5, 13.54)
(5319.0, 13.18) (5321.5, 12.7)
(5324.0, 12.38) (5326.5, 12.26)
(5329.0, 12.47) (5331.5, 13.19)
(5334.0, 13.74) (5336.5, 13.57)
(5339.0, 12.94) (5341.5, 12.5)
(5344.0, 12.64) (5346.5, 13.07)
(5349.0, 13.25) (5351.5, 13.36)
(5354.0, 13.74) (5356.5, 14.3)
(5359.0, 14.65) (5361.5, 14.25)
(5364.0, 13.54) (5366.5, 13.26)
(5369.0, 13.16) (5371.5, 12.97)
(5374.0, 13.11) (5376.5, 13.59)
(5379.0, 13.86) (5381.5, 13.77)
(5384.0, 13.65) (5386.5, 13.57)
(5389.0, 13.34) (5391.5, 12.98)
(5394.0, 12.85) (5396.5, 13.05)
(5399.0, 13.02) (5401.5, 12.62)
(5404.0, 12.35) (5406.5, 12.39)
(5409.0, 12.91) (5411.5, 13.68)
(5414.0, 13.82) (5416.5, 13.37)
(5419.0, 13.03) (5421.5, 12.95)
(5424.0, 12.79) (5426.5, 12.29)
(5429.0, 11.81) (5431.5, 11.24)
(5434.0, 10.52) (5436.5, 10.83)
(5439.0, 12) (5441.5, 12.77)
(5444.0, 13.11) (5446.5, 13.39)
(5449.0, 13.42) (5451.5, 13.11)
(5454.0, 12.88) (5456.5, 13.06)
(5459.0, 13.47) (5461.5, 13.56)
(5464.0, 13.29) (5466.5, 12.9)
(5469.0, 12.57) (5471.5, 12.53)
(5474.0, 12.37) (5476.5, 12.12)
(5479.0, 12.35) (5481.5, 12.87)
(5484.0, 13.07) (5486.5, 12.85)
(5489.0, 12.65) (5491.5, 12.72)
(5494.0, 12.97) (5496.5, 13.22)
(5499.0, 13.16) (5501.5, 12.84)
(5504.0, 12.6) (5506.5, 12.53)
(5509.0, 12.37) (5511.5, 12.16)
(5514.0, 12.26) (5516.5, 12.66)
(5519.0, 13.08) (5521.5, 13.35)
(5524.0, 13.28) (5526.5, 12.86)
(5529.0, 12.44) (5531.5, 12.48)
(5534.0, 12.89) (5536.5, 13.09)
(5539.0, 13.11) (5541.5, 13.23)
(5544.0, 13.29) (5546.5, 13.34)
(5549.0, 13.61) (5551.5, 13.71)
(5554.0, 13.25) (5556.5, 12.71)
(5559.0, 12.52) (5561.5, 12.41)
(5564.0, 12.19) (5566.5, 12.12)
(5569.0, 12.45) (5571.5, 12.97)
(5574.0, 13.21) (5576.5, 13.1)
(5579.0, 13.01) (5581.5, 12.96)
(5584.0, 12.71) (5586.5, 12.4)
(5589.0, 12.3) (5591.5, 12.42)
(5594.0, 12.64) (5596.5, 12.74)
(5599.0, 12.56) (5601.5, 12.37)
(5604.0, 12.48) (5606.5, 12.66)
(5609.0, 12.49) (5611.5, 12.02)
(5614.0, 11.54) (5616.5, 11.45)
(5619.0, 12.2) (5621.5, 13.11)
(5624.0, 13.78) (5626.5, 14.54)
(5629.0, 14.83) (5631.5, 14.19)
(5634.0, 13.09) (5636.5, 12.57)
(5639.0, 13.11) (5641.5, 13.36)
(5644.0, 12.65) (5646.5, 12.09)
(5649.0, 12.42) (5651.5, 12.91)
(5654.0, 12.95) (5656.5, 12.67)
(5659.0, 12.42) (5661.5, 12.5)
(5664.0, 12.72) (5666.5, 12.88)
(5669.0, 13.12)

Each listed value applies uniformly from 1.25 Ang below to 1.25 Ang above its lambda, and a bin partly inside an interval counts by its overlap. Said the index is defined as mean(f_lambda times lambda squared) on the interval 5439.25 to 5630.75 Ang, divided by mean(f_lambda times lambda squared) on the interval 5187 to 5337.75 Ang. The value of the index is 1.1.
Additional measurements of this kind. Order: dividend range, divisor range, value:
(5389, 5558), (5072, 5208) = 1.23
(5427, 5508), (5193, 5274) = 1.11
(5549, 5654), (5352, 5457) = 1.06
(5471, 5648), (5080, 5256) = 1.22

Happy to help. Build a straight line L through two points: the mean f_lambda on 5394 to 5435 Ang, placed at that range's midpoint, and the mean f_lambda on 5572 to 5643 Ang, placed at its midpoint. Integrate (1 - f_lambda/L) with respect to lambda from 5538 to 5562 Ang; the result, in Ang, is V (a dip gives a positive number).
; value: -0.66 Ang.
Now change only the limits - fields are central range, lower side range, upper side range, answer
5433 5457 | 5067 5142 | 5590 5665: 0.31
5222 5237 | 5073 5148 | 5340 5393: 0.20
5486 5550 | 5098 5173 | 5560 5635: -1.31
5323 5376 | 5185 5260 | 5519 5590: -2.70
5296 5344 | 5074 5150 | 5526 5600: -2.10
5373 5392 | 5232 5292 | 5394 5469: -1.27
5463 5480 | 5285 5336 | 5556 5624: 0.28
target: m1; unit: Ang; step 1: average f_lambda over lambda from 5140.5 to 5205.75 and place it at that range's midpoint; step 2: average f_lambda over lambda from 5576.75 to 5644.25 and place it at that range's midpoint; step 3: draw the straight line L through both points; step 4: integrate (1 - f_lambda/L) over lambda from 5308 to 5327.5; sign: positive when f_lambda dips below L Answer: -2.5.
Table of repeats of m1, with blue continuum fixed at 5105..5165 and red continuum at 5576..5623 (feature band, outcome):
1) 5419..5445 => 0.64 Ang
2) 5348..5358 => -1.12 Ang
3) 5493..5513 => -0.49 Ang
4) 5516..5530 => -0.61 Ang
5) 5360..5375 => -1.31 Ang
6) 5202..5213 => 0.40 Ang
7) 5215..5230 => -0.89 Ang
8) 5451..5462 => -0.72 Ang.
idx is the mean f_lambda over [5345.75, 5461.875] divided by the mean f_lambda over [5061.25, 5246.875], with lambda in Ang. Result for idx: 1.08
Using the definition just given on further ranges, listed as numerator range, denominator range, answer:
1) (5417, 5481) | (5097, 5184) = 1.07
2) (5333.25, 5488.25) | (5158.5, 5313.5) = 1.07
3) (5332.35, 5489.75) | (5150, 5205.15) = 1.17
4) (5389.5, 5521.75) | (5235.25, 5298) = 1.02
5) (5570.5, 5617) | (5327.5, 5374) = 0.94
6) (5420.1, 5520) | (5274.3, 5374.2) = 0.96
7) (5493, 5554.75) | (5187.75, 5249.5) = 1.04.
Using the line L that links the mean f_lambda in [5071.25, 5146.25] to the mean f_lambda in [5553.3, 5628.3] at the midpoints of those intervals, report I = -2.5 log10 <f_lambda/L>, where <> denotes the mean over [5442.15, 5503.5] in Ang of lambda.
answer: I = -0.03 mag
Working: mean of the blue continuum 12.4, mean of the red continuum 12.7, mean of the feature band 12.9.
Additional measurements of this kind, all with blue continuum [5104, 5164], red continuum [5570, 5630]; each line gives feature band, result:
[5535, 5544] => -0.04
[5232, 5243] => -0.08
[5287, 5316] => -0.08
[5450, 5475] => -0.03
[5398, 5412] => -0.02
